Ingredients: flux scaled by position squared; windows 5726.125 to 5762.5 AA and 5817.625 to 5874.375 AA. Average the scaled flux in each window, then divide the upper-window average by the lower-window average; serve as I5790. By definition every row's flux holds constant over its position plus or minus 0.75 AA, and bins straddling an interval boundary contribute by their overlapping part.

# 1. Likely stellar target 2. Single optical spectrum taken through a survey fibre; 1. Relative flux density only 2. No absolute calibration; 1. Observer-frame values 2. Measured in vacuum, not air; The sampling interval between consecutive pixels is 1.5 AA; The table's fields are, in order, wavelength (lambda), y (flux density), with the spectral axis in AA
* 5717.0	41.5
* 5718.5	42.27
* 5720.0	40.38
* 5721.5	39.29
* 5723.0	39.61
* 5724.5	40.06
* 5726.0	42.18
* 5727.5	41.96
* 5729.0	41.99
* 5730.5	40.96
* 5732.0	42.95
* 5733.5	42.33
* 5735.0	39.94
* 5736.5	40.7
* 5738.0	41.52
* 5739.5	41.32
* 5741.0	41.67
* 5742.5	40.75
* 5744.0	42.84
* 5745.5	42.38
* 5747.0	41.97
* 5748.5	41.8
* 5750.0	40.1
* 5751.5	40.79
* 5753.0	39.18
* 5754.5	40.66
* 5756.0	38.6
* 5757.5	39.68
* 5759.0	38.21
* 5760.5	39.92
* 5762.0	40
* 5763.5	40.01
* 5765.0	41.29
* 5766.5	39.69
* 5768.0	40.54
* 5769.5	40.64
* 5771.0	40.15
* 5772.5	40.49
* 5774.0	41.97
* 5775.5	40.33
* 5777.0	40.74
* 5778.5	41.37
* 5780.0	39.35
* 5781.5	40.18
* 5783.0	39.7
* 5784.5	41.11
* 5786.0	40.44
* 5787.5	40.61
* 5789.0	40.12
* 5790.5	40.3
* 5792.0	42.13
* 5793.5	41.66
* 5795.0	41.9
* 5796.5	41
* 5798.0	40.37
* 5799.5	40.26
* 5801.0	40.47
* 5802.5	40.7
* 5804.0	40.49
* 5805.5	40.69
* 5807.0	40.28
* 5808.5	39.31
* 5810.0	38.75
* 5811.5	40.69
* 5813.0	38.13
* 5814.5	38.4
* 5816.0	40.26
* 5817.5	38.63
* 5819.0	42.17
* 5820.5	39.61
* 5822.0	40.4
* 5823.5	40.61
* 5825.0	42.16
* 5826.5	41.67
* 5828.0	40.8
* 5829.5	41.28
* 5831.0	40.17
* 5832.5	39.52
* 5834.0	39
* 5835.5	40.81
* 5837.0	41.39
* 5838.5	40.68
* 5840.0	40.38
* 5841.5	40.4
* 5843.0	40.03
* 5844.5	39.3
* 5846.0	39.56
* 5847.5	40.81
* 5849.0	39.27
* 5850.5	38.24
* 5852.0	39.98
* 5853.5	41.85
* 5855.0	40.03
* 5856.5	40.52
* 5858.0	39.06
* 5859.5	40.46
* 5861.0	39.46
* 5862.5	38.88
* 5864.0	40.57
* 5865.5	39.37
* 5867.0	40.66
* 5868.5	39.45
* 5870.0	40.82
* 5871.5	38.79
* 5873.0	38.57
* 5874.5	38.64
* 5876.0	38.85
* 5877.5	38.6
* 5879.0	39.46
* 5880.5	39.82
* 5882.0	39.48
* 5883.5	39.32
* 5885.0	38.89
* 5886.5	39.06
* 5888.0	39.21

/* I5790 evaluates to 1.0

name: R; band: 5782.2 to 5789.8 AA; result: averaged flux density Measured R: 40.4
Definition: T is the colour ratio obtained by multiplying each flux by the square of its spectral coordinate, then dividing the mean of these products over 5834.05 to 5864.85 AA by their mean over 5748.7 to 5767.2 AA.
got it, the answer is 1.0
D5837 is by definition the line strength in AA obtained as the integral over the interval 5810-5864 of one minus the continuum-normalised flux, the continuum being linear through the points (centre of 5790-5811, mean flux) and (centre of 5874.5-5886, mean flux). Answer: -0.2 AA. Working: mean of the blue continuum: 40.6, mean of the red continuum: 39.2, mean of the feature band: 40.1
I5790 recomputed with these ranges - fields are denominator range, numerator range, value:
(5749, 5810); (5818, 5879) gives 1.02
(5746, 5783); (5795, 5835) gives 1.02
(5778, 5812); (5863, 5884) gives 1.00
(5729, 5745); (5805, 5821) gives 0.98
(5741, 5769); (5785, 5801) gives 1.02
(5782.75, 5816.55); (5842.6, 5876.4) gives 1.00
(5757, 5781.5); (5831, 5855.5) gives 1.02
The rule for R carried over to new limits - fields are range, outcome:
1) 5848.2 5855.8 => 39.9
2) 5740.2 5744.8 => 41.8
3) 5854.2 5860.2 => 40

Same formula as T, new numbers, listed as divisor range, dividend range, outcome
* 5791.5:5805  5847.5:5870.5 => 1.00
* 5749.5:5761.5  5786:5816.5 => 1.03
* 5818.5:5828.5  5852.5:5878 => 0.98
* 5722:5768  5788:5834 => 1.01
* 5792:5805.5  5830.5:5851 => 0.99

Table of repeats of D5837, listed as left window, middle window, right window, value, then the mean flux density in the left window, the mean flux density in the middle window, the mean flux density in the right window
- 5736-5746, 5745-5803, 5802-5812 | 0.5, 41.6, 40.5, 40.1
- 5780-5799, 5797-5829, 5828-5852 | 0.1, 40.7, 40.2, 40.1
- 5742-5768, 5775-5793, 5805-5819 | -0.2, 40.5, 40.6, 39.6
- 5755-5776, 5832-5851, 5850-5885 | -0.1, 40.1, 40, 39.6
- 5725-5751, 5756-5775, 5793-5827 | 0.4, 41.6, 40.2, 40.4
